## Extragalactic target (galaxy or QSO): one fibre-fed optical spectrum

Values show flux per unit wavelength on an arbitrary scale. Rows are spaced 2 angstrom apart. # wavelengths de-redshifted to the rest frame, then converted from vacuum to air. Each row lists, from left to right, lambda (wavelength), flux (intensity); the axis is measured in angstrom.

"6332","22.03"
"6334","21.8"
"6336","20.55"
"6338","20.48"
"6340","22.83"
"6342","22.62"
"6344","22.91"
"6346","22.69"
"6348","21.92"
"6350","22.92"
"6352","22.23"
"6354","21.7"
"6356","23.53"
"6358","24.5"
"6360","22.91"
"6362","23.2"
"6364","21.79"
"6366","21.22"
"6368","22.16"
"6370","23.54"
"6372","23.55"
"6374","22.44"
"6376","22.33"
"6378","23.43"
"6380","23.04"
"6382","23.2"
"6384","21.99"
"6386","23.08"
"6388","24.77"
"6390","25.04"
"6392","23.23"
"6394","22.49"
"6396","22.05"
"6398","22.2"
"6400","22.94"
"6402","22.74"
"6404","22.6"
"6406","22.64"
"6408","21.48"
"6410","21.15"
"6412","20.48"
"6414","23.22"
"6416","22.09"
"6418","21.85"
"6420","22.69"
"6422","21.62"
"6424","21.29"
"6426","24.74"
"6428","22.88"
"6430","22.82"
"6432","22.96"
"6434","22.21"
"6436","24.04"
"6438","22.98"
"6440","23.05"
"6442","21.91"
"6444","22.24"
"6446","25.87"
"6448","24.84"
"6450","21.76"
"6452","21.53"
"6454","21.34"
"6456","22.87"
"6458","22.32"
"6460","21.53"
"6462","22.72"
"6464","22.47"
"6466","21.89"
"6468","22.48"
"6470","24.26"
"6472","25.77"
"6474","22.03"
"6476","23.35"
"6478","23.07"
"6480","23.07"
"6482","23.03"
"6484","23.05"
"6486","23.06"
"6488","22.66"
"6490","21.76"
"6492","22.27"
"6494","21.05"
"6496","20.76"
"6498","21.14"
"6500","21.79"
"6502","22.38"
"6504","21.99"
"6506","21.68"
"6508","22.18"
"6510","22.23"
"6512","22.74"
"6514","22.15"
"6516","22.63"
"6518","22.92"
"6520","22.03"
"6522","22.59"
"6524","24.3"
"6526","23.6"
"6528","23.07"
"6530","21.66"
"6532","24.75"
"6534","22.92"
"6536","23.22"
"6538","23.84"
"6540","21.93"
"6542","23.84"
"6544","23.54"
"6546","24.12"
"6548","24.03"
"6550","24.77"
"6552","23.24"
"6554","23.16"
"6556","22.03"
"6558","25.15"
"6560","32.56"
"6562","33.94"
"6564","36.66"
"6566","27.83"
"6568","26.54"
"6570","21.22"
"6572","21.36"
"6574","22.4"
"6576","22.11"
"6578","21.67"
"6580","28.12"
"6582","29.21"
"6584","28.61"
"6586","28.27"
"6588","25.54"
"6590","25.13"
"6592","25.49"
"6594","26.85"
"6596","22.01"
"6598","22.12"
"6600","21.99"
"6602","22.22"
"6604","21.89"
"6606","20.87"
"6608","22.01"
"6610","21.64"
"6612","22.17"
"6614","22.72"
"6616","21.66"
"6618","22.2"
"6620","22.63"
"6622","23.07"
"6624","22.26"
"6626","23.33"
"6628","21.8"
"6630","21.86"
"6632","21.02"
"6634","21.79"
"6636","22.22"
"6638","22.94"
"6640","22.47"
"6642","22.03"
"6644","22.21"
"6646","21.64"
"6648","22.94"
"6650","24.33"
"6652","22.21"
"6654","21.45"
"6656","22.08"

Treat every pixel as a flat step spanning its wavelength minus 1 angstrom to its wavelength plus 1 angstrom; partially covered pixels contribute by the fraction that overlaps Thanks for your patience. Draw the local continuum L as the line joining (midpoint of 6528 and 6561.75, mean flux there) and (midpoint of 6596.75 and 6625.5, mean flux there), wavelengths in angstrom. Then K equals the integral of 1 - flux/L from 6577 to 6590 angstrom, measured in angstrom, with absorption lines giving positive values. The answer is -2.1 angstrom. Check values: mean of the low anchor 24.2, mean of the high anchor 22.1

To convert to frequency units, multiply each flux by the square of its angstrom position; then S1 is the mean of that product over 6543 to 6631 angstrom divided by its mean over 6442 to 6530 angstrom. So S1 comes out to 1.1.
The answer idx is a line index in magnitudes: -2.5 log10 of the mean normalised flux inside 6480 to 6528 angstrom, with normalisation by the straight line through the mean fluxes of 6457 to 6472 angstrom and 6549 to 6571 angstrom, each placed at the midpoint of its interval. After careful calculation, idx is 0.098 mag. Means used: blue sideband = 22.7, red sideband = 27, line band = 22.4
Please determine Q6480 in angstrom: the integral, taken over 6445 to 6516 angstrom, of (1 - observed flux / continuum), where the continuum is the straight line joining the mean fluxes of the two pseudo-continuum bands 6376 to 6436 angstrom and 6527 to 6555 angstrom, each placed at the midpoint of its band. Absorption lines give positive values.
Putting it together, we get 1.7 angstrom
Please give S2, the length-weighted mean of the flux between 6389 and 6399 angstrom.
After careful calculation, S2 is 23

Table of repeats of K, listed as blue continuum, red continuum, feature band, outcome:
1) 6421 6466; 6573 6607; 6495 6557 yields 2.2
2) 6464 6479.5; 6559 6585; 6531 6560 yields 2.4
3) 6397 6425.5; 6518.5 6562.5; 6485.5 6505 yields 1.3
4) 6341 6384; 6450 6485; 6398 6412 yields 0.4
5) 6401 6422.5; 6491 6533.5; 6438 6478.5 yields -1.2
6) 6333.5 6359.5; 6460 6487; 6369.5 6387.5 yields -0.4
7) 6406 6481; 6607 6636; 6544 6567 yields -4.7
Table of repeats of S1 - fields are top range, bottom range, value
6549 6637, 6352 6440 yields 1.13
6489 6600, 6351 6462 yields 1.11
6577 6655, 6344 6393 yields 1.09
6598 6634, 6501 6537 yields 1.00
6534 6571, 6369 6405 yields 1.17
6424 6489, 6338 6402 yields 1.03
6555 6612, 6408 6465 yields 1.17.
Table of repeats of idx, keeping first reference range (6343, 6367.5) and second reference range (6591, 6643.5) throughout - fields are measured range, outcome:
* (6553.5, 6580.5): -0.16 mag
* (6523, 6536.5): -0.04 mag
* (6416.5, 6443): -0.01 mag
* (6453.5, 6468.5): 0.02 mag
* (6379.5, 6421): 0.00 mag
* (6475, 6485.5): -0.03 mag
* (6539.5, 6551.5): -0.06 mag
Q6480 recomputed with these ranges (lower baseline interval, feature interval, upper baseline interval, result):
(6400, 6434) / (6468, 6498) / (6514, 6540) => 0.0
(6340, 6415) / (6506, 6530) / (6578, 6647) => 0.4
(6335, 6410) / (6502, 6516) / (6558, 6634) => 0.9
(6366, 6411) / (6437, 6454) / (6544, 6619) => 0.3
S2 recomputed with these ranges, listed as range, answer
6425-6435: 23.1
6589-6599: 24.3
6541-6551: 24.1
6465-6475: 23.3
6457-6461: 21.9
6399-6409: 22.5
